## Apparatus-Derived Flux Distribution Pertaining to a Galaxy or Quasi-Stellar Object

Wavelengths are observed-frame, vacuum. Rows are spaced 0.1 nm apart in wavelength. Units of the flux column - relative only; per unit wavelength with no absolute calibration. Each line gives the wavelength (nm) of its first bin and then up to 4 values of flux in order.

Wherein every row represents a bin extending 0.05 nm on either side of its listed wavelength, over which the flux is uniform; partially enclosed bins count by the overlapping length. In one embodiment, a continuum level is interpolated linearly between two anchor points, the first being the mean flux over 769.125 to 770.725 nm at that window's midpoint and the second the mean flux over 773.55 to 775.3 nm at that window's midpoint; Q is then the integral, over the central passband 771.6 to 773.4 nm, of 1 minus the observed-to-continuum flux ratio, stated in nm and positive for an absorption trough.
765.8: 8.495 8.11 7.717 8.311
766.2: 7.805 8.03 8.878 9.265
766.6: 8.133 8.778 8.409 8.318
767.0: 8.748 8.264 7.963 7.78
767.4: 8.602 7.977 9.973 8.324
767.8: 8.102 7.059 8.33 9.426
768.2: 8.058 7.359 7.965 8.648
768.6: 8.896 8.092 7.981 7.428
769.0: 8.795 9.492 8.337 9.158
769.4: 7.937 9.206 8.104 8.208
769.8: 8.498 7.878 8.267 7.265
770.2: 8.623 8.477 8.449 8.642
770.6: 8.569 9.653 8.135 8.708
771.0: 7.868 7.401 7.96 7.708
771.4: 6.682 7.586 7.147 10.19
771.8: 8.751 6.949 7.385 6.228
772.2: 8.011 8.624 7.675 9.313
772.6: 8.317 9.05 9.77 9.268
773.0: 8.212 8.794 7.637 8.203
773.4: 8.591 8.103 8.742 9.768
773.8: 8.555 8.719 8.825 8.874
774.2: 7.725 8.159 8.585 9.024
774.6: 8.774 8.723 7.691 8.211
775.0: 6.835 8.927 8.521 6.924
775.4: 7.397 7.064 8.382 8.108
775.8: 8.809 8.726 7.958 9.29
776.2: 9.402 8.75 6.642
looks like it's 0.02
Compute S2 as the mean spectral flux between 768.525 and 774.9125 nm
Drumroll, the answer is 8.36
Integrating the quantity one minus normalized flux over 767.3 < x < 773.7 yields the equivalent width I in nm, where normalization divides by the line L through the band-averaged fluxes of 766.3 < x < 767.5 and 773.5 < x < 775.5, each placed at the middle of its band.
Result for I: 0.057 nm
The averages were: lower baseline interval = 8.43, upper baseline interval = 8.33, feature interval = 8.31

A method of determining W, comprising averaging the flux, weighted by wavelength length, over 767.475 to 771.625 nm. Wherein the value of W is 8.26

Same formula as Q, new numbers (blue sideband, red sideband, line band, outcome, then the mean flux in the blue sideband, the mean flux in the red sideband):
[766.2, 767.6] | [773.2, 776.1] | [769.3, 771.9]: 0.05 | 8.43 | 8.32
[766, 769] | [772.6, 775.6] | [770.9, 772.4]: 0.11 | 8.31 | 8.4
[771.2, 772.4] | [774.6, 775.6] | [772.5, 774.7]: -0.24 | 7.76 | 7.89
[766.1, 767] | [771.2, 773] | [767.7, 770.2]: 0.01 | 8.46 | 8.15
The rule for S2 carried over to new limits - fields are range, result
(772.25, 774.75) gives 8.64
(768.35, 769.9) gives 8.43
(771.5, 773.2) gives 8.31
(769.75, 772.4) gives 8.06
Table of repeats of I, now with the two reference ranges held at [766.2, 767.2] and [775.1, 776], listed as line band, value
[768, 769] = 0.017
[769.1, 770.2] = -0.004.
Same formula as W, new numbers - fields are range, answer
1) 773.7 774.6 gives 8.64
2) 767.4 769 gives 8.27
